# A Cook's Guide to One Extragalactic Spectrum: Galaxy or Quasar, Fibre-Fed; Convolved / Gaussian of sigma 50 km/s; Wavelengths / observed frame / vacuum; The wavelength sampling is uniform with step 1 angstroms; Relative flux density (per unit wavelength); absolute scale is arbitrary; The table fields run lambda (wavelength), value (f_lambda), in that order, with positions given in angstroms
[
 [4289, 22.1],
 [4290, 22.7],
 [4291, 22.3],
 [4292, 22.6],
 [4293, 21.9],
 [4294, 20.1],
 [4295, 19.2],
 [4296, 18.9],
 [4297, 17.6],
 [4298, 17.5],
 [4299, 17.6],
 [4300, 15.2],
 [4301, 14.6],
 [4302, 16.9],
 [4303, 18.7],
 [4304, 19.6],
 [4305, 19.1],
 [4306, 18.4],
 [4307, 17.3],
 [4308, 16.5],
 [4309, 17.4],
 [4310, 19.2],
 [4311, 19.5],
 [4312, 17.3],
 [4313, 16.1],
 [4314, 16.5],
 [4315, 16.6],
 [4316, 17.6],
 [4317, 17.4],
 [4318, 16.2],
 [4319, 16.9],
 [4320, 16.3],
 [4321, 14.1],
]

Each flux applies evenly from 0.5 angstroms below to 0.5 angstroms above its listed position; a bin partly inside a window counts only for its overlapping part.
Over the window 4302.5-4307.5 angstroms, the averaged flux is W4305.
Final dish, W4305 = 18.6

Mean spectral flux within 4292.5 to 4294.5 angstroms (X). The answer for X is 21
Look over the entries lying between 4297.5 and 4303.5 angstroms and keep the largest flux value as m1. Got 18.7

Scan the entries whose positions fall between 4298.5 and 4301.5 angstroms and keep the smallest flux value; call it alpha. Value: 14.6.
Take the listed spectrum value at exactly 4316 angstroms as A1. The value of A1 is 17.6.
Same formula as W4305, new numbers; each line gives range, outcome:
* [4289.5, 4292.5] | 22.5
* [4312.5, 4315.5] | 16.4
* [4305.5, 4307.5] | 17.9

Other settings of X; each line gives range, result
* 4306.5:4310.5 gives 17.6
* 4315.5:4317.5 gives 17.5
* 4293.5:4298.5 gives 18.7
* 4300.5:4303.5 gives 16.7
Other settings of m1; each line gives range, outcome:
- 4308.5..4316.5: 19.5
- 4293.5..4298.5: 20.1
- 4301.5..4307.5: 19.6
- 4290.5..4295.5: 22.6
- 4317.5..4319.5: 16.9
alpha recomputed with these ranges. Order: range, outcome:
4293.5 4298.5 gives 17.5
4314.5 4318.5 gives 16.2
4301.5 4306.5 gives 16.9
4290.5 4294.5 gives 20.1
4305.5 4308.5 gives 16.5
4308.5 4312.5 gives 17.3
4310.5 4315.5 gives 16.1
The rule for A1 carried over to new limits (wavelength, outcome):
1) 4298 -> 17.5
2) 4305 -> 19.1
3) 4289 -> 22.1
